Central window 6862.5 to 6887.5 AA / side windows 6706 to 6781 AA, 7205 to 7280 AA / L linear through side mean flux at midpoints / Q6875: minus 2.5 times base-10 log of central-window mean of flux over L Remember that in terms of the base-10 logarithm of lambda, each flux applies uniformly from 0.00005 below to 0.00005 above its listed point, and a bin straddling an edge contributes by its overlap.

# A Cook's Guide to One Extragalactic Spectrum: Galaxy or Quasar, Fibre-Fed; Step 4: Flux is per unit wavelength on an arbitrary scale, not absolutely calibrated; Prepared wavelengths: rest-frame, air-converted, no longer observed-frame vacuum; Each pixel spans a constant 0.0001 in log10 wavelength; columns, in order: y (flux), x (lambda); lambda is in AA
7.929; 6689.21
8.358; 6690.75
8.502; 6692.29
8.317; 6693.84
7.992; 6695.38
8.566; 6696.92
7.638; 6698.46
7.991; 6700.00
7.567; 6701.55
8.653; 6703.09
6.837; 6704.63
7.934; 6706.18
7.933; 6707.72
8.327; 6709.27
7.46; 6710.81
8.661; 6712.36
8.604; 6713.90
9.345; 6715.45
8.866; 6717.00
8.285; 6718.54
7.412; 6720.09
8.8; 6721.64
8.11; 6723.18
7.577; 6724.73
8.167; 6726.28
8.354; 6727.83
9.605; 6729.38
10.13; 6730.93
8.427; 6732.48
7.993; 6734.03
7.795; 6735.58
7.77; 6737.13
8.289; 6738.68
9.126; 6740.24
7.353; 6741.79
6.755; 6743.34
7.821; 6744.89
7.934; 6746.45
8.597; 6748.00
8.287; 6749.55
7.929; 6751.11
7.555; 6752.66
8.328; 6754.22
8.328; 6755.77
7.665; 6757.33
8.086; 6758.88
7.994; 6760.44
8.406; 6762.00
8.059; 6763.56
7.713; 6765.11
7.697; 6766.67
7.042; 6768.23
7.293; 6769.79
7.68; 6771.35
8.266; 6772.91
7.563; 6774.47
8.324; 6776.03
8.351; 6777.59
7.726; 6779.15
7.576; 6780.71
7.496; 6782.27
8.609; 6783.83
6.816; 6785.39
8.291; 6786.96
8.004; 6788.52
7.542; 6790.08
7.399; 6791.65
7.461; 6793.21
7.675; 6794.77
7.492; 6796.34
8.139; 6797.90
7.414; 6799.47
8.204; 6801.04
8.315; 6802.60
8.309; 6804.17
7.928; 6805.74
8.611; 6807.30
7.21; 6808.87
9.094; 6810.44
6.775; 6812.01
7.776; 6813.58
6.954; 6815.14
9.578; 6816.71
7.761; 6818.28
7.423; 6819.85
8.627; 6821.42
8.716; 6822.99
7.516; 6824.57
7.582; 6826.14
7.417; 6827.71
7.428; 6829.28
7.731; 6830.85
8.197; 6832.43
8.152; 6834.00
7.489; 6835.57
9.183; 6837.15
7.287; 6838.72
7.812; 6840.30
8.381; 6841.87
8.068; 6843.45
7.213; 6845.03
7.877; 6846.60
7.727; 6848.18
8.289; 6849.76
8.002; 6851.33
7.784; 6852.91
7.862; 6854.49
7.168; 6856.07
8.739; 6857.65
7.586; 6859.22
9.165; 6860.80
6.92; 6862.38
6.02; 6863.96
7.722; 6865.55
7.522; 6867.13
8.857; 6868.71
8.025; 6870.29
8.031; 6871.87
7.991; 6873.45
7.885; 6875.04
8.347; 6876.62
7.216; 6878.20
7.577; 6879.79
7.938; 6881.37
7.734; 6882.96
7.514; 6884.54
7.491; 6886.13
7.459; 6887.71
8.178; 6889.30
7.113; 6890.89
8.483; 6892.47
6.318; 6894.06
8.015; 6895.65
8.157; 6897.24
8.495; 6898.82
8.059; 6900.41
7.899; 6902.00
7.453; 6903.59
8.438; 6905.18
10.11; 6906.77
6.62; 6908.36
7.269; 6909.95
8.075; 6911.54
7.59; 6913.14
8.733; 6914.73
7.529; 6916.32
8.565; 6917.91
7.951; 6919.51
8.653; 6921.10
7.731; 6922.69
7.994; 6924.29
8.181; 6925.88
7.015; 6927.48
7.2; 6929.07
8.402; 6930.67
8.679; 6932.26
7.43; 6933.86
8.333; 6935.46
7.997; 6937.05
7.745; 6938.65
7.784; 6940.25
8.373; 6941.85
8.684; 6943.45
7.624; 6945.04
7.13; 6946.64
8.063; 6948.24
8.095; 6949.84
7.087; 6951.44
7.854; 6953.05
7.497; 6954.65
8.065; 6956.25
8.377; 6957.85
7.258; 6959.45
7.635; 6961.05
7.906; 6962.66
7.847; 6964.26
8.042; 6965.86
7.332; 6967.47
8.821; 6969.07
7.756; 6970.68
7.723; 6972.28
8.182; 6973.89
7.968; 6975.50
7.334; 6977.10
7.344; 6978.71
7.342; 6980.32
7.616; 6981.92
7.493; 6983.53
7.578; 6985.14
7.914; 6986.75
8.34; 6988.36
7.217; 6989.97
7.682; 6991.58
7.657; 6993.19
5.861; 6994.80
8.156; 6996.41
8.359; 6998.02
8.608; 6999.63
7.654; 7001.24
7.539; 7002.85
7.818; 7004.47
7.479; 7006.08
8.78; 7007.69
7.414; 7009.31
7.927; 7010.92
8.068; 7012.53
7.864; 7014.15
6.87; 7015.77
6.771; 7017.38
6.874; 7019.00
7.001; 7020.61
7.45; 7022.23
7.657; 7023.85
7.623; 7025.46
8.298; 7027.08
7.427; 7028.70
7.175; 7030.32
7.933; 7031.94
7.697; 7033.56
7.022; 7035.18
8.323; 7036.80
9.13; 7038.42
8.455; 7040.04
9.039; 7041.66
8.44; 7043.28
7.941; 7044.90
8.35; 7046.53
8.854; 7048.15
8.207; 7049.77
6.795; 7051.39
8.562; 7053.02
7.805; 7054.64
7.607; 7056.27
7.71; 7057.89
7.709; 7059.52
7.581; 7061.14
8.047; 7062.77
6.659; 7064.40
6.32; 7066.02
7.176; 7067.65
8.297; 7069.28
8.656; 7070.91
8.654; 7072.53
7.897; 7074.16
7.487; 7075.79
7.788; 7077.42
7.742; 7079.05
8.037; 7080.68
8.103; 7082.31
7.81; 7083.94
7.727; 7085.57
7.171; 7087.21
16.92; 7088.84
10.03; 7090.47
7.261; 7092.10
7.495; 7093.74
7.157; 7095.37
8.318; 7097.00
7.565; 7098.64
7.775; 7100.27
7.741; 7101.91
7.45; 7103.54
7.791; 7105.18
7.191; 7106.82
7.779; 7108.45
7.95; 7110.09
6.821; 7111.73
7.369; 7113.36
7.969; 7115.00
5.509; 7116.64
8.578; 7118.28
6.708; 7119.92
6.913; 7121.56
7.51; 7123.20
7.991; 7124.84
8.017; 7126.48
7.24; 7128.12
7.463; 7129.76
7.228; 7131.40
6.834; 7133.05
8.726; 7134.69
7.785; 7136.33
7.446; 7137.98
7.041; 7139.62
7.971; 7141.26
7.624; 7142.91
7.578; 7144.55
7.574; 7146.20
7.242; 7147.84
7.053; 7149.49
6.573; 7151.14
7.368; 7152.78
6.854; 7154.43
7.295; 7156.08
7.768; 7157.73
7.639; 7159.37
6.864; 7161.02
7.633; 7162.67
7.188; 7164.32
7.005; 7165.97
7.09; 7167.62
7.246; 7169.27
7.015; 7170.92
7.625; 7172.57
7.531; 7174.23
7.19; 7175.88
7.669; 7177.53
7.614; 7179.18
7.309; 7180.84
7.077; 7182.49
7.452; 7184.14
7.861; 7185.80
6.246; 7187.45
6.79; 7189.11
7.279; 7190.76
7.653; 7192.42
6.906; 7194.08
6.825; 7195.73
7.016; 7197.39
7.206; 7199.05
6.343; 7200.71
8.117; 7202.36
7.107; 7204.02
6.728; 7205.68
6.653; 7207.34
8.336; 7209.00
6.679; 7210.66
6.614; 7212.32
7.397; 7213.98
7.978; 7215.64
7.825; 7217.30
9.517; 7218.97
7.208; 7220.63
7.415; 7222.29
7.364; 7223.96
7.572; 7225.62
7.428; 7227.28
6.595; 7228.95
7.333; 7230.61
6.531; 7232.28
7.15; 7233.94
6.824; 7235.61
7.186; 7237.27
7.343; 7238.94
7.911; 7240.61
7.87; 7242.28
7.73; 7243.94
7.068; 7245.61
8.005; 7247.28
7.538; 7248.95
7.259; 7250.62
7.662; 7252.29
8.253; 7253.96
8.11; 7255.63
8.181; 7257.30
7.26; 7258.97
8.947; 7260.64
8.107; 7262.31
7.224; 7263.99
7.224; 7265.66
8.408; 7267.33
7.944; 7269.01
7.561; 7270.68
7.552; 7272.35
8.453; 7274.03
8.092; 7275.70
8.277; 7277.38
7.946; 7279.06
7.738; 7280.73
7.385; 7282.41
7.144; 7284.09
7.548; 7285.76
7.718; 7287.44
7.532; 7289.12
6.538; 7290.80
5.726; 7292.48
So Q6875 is 0.04 mag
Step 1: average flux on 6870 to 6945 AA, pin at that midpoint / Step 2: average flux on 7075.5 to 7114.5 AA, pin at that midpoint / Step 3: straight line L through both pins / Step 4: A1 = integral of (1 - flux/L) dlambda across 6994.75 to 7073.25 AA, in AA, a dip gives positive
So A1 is 2.4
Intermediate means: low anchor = 7.92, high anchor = 8.11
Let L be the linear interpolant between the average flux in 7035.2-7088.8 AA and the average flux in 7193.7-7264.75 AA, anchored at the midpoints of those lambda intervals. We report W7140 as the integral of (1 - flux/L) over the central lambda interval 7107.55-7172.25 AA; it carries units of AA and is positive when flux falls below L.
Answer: 3.36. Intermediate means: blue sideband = 8.06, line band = 7.37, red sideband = 7.45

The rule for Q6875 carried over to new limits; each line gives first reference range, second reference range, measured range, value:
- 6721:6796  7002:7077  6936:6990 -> 0.006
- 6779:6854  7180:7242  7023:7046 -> -0.066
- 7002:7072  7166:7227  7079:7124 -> -0.049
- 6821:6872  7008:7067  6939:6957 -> -0.004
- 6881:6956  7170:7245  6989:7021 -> 0.017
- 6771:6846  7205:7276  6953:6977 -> -0.013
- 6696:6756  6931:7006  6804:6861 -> 0.010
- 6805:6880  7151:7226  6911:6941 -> -0.032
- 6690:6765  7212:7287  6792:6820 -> 0.026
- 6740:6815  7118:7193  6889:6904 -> -0.016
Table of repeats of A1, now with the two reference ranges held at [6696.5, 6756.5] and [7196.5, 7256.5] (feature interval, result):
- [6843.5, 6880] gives 0.7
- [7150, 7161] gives 0.4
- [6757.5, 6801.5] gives 1.7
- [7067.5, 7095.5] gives -3.1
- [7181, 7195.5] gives 0.6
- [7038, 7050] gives -1.3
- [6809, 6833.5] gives 0.4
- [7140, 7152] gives 0.3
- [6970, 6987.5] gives 0.3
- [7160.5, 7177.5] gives 0.5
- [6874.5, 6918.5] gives 0.3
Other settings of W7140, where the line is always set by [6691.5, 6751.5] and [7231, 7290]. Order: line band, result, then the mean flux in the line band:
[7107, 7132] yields 1.3 AA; 7.4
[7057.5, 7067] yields 0.7 AA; 7.32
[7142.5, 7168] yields 1.7 AA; 7.27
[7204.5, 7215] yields 0.9 AA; 7.09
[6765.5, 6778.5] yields 0.6 AA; 7.77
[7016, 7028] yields 0.8 AA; 7.36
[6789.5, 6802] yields 0.7 AA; 7.68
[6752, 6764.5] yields 0.2 AA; 8.05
